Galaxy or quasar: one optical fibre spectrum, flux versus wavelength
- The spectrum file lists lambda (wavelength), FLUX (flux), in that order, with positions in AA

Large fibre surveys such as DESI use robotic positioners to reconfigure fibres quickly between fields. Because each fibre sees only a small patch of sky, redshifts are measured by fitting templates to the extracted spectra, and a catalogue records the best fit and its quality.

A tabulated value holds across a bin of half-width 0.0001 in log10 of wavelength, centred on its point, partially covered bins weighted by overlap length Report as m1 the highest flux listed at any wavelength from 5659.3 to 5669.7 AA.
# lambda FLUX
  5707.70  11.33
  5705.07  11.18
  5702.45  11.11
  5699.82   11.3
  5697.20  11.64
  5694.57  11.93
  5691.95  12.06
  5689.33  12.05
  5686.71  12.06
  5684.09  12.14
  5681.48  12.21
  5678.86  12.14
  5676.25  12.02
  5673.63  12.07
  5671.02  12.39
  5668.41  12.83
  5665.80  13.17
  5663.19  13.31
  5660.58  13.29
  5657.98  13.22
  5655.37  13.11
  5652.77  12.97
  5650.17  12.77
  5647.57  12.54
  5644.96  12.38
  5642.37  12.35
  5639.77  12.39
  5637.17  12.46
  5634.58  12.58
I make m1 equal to 13.31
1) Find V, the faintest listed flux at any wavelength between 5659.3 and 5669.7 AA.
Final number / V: 12.83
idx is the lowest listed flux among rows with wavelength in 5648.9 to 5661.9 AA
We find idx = 12.77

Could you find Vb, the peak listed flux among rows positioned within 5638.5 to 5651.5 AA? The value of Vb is 12.77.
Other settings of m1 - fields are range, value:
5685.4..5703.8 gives 12.06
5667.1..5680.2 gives 12.83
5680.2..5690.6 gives 12.21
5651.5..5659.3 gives 13.22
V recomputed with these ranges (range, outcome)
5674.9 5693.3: 12.02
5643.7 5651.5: 12.38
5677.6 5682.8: 12.14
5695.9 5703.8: 11.11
